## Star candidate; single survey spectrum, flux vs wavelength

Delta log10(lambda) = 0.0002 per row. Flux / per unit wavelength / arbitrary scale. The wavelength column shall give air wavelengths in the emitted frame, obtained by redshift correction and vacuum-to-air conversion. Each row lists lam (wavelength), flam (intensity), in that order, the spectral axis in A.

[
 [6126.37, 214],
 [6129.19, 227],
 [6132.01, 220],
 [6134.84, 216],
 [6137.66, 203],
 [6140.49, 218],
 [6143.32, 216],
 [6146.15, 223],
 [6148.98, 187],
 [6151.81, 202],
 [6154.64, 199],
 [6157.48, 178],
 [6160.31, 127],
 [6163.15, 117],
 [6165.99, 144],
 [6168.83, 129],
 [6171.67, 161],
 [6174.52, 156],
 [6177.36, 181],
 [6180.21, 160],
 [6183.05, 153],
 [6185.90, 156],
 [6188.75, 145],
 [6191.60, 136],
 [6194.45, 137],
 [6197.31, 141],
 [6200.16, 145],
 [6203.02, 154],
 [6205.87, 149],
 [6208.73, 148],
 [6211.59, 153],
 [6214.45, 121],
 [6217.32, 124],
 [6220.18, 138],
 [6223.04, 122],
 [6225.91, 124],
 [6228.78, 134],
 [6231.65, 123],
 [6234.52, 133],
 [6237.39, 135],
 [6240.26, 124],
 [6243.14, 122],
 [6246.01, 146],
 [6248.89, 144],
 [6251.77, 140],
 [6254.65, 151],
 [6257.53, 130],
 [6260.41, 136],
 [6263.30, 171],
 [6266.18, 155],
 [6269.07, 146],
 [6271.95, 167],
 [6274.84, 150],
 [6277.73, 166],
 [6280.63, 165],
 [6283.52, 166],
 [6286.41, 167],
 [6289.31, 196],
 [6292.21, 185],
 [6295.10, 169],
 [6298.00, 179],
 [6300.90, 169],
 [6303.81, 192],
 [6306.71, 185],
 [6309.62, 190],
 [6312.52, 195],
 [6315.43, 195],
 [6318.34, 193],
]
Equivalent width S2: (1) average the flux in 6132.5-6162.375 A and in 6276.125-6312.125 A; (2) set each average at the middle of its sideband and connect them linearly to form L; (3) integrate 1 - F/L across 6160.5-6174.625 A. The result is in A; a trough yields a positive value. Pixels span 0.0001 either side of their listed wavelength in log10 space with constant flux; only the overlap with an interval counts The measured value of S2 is 4.0 A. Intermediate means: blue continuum 196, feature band 139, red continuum 178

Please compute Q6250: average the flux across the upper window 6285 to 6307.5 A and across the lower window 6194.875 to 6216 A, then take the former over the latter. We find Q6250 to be 1.25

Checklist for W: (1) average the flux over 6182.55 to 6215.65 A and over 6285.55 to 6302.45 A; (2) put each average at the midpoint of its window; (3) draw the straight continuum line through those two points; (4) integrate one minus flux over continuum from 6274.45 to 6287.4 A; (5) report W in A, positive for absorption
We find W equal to 0.7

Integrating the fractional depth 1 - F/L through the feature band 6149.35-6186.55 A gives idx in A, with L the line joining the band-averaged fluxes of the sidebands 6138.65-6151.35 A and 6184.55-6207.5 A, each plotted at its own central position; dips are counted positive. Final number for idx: 4.3 A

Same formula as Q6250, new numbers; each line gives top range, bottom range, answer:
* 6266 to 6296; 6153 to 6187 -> 1.07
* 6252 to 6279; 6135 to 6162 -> 0.78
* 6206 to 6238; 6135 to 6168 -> 0.72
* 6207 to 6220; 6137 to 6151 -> 0.65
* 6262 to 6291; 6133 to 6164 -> 0.86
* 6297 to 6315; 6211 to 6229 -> 1.43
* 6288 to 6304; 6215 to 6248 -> 1.39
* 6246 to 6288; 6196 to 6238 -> 1.13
